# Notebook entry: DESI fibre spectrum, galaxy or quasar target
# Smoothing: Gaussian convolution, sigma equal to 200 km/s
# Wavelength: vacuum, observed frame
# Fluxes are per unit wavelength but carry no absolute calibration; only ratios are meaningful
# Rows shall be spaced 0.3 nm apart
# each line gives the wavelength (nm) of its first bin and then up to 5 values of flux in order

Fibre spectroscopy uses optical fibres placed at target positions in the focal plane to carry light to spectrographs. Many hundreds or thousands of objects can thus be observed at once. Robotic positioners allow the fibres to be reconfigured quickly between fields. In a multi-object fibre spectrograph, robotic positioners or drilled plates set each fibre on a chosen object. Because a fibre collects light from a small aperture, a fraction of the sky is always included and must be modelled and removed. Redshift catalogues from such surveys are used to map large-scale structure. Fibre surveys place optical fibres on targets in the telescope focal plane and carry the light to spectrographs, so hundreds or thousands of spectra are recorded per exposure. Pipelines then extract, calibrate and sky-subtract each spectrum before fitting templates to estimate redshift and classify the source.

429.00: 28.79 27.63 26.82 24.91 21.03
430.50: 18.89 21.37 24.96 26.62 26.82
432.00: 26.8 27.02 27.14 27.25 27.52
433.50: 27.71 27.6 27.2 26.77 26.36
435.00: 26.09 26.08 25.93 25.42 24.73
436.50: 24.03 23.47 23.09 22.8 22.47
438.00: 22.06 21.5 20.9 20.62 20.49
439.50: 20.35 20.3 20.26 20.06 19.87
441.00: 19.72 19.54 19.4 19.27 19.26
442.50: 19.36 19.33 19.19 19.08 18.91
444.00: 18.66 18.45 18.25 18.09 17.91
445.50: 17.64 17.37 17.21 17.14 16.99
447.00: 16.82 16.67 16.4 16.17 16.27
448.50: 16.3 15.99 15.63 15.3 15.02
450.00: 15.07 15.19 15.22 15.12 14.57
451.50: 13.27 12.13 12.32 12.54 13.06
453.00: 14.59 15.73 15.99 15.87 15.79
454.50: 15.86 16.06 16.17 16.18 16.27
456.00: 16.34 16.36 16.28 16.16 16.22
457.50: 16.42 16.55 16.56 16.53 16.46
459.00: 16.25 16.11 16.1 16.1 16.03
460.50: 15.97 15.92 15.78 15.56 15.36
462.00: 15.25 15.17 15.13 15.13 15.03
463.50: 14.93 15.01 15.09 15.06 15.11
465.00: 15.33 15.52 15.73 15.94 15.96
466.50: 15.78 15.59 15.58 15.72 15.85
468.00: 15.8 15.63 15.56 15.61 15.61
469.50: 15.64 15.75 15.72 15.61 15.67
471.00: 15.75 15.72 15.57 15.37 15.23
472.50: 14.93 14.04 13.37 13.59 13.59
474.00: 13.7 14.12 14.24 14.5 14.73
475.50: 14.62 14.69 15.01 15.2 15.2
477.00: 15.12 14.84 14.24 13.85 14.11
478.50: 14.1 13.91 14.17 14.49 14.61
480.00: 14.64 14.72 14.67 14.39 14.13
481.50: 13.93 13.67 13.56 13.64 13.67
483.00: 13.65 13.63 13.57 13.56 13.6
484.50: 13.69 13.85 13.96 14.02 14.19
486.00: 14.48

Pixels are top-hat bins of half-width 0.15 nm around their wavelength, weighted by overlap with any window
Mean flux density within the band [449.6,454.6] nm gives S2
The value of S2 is 14.5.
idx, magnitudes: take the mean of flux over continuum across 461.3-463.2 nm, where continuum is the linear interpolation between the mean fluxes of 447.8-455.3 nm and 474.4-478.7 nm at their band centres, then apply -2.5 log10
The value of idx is -0.03 mag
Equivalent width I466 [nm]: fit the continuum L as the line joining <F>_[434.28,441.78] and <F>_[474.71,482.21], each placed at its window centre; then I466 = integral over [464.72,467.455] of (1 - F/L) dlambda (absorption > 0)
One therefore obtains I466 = 0.20 nm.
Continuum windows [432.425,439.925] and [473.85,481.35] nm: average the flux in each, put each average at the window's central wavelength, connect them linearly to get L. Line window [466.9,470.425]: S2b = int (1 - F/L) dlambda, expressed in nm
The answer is 0.20 nm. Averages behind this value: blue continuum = 24.3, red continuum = 14.5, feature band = 15.7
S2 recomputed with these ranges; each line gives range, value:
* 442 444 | 19.2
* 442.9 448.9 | 17.5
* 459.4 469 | 15.5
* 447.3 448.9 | 16.3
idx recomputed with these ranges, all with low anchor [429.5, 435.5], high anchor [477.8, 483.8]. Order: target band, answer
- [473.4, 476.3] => 0.08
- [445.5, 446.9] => 0.29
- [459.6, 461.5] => 0.19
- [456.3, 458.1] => 0.21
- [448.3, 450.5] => 0.36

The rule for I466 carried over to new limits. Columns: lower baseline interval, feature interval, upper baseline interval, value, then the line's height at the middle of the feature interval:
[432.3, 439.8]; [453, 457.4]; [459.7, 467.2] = 0.51 nm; 18.2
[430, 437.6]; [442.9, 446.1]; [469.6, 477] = 0.59 nm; 22.5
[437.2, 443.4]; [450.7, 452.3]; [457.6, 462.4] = 0.39 nm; 17.9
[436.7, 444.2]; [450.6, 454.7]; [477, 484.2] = 0.89 nm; 18.5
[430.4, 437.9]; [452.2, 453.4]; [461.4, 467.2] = 0.33 nm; 19.2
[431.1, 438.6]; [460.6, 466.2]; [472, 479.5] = 0.74 nm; 17.7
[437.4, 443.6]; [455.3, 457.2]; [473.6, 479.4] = 0.15 nm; 17.7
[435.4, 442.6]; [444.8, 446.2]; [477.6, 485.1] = 0.19 nm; 20.3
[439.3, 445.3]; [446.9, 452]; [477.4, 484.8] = 0.84 nm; 18.3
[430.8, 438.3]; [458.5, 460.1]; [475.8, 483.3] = 0.26 nm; 19.3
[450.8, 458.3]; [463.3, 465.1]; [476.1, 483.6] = -0.02 nm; 14.9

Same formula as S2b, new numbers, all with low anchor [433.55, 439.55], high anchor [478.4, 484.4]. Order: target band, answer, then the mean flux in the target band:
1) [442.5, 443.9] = 0.21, 19.1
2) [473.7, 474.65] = 0.10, 13.9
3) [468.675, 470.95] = 0.13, 15.7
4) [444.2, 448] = 0.79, 17.3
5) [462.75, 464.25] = 0.25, 15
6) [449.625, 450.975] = 0.38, 15.1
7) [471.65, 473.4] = 0.16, 14.6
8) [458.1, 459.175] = 0.15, 16.4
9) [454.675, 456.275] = 0.29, 16.2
